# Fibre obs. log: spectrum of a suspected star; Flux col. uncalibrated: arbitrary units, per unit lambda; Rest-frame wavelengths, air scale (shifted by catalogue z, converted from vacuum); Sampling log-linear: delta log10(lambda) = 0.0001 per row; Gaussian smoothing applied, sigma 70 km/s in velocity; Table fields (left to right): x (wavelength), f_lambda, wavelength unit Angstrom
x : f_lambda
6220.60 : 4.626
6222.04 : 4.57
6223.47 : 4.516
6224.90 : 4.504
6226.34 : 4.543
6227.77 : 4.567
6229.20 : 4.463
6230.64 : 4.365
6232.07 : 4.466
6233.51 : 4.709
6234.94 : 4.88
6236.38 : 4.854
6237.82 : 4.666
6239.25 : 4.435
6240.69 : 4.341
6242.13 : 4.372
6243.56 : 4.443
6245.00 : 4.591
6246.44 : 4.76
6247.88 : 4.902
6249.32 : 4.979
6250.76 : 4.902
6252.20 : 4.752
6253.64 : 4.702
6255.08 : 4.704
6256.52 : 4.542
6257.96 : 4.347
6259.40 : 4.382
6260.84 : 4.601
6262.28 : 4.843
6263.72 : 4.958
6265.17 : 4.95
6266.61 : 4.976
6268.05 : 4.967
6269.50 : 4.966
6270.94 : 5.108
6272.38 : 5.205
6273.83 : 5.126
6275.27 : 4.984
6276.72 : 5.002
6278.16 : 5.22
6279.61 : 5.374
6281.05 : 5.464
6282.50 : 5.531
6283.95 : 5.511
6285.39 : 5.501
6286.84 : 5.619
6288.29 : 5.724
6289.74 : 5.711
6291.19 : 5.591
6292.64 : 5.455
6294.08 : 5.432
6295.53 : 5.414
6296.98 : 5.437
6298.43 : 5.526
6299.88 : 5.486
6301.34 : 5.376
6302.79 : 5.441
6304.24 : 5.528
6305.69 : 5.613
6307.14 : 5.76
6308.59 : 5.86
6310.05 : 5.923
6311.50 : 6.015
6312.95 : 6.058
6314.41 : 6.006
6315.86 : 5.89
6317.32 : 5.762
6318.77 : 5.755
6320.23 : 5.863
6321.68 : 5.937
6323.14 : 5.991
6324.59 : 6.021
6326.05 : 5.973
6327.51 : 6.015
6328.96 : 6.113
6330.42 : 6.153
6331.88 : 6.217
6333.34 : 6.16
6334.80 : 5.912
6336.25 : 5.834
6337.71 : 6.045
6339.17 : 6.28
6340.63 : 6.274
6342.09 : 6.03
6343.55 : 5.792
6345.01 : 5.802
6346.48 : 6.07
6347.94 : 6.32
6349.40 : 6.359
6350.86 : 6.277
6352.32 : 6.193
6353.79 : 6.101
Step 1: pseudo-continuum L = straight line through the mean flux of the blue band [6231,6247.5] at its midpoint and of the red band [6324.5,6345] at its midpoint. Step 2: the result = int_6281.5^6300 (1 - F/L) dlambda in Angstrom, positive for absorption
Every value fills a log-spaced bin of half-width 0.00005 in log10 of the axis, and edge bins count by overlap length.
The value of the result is -0.5 Angstrom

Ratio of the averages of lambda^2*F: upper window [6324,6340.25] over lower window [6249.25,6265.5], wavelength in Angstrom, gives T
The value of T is 1.3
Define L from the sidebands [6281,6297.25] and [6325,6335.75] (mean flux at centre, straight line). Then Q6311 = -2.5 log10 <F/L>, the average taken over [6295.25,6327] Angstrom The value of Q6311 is 0.01 mag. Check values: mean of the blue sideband 5.54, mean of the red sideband 6.07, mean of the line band 5.76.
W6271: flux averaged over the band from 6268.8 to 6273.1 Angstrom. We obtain 5.1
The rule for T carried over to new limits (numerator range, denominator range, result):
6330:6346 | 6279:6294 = 1.11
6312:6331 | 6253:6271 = 1.28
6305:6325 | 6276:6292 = 1.09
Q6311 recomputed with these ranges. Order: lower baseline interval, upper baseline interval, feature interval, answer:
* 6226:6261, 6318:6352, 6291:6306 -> 0.00 mag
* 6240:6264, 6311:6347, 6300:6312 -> -0.01 mag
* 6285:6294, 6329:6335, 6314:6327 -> 0.01 mag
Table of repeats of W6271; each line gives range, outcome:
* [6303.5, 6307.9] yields 5.64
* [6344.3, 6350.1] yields 6.13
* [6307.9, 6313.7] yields 5.96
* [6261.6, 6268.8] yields 4.94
